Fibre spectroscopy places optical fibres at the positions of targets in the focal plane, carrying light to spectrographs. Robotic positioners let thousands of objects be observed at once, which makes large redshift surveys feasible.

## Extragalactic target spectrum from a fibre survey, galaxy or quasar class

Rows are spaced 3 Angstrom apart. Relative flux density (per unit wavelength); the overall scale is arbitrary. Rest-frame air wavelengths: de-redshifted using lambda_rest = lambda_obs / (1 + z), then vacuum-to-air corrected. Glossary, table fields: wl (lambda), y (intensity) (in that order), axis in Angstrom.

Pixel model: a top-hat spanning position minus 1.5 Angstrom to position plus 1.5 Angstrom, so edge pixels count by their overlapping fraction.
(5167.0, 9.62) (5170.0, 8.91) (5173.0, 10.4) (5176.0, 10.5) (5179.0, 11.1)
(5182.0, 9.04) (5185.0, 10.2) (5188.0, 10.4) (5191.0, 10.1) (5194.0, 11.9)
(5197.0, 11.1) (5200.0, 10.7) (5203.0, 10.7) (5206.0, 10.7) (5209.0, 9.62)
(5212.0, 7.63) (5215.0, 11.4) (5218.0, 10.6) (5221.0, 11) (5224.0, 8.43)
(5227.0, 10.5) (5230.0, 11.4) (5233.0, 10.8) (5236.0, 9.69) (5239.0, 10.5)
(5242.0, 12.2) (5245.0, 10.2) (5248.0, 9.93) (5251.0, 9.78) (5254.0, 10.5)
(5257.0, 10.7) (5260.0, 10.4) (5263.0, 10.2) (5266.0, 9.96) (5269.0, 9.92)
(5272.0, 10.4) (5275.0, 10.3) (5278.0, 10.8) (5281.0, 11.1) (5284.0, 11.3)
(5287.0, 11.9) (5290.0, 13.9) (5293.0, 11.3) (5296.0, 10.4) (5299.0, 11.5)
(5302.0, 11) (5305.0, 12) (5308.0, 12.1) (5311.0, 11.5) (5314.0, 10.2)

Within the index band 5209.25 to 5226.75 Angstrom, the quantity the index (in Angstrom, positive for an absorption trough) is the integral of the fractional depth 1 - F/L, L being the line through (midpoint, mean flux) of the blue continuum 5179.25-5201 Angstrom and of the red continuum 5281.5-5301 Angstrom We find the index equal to 1.6 Angstrom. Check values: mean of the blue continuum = 10.5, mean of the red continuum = 11.7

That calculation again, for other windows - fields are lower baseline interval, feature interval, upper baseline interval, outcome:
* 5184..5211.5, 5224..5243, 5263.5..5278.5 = -0.5 Angstrom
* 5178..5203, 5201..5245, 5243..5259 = 0.2 Angstrom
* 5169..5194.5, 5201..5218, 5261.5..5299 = 0.6 Angstrom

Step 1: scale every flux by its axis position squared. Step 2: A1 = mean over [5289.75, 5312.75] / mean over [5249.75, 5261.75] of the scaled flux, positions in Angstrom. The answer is 1.1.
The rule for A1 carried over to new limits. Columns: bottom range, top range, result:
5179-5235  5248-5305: 1.08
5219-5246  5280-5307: 1.13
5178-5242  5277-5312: 1.15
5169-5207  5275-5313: 1.14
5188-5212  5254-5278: 1.01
